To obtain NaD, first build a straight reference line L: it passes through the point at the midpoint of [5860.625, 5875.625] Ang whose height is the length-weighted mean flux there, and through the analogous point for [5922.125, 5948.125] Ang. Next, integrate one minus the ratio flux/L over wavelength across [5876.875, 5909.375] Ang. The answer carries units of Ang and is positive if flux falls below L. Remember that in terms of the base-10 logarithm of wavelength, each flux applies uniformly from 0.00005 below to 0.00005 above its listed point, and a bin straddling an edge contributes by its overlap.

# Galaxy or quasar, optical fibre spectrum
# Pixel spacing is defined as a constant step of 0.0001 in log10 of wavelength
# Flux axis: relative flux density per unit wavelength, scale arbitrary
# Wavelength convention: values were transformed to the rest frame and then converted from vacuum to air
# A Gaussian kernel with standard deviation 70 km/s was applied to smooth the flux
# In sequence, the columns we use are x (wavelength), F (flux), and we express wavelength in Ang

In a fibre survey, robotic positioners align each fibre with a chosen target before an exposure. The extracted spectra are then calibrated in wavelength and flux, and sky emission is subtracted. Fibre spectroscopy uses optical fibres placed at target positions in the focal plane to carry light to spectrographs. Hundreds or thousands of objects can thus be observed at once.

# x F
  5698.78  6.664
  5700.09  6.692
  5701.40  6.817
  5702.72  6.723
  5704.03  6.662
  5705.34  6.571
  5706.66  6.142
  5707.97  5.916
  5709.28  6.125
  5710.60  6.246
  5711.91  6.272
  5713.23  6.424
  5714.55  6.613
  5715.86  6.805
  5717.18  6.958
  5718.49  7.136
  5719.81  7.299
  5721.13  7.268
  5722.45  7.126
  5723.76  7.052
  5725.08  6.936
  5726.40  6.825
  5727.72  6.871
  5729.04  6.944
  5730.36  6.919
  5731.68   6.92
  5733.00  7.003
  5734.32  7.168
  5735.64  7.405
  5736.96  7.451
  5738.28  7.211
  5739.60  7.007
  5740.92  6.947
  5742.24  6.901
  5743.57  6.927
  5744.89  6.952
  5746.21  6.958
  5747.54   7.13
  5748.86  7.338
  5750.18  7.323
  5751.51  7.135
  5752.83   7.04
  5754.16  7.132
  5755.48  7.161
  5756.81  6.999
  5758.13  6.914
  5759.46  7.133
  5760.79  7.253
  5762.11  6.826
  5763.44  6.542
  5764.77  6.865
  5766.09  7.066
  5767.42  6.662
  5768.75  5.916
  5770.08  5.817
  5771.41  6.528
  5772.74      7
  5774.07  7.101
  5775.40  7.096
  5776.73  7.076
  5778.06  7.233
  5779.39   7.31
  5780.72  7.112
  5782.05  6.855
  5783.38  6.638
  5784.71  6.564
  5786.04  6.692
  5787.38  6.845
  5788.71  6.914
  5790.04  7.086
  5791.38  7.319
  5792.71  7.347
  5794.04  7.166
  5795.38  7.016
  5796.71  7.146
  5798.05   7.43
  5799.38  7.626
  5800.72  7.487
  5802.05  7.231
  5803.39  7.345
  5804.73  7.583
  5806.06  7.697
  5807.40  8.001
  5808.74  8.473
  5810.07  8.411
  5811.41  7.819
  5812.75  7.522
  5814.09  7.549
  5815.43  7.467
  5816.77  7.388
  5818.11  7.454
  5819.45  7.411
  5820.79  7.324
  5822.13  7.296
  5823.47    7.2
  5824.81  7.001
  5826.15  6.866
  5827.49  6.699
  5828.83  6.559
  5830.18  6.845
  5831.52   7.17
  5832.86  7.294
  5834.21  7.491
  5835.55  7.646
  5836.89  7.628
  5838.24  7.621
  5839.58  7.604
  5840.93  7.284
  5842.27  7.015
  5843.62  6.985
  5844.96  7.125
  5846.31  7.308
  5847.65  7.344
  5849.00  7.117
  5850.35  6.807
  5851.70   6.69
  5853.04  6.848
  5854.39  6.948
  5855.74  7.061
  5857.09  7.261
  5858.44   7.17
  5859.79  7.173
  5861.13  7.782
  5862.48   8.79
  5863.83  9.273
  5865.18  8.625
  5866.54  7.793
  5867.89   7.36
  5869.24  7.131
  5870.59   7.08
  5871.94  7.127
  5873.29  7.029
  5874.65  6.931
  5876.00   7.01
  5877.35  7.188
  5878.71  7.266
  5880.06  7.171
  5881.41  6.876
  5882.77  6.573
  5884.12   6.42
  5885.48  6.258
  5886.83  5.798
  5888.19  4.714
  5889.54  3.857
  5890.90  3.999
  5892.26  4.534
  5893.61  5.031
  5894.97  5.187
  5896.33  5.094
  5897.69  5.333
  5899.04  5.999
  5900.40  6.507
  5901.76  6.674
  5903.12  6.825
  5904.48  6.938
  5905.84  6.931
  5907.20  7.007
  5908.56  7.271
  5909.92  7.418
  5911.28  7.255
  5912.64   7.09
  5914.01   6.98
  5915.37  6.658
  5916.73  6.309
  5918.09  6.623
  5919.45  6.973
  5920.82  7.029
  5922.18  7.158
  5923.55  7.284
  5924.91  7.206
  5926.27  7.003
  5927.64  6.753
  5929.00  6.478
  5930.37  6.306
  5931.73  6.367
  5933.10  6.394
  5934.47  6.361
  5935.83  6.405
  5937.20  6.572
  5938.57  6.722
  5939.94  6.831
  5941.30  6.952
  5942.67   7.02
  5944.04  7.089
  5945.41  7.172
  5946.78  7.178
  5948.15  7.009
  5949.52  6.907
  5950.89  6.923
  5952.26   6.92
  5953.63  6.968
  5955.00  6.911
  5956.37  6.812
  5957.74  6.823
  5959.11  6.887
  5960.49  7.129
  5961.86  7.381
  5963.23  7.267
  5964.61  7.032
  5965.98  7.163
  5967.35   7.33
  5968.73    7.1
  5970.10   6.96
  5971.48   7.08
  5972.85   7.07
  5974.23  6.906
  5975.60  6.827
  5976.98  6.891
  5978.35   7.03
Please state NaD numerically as 5.7 Ang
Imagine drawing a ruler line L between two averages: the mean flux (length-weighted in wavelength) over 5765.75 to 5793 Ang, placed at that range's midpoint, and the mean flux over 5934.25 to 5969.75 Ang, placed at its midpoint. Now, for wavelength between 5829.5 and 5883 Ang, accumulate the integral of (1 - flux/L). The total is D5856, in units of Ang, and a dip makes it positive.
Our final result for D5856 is -3.2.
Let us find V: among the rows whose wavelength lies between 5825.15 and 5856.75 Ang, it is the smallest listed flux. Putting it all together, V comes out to 6.559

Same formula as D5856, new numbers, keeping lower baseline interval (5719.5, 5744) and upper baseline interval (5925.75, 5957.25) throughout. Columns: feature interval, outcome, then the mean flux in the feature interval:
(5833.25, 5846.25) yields -0.9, 7.37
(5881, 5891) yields 1.8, 5.62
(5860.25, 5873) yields -1.8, 7.85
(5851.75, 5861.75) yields -0.4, 7.15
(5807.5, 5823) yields -1.6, 7.65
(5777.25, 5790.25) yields 0.1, 6.92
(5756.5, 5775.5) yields 0.7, 6.77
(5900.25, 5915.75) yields -0.4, 6.98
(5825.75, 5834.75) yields -0.1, 6.98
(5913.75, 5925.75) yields -0.2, 6.92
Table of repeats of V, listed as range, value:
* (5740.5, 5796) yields 5.817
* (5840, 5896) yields 3.857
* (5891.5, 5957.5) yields 4.534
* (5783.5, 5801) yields 6.564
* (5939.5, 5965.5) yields 6.812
